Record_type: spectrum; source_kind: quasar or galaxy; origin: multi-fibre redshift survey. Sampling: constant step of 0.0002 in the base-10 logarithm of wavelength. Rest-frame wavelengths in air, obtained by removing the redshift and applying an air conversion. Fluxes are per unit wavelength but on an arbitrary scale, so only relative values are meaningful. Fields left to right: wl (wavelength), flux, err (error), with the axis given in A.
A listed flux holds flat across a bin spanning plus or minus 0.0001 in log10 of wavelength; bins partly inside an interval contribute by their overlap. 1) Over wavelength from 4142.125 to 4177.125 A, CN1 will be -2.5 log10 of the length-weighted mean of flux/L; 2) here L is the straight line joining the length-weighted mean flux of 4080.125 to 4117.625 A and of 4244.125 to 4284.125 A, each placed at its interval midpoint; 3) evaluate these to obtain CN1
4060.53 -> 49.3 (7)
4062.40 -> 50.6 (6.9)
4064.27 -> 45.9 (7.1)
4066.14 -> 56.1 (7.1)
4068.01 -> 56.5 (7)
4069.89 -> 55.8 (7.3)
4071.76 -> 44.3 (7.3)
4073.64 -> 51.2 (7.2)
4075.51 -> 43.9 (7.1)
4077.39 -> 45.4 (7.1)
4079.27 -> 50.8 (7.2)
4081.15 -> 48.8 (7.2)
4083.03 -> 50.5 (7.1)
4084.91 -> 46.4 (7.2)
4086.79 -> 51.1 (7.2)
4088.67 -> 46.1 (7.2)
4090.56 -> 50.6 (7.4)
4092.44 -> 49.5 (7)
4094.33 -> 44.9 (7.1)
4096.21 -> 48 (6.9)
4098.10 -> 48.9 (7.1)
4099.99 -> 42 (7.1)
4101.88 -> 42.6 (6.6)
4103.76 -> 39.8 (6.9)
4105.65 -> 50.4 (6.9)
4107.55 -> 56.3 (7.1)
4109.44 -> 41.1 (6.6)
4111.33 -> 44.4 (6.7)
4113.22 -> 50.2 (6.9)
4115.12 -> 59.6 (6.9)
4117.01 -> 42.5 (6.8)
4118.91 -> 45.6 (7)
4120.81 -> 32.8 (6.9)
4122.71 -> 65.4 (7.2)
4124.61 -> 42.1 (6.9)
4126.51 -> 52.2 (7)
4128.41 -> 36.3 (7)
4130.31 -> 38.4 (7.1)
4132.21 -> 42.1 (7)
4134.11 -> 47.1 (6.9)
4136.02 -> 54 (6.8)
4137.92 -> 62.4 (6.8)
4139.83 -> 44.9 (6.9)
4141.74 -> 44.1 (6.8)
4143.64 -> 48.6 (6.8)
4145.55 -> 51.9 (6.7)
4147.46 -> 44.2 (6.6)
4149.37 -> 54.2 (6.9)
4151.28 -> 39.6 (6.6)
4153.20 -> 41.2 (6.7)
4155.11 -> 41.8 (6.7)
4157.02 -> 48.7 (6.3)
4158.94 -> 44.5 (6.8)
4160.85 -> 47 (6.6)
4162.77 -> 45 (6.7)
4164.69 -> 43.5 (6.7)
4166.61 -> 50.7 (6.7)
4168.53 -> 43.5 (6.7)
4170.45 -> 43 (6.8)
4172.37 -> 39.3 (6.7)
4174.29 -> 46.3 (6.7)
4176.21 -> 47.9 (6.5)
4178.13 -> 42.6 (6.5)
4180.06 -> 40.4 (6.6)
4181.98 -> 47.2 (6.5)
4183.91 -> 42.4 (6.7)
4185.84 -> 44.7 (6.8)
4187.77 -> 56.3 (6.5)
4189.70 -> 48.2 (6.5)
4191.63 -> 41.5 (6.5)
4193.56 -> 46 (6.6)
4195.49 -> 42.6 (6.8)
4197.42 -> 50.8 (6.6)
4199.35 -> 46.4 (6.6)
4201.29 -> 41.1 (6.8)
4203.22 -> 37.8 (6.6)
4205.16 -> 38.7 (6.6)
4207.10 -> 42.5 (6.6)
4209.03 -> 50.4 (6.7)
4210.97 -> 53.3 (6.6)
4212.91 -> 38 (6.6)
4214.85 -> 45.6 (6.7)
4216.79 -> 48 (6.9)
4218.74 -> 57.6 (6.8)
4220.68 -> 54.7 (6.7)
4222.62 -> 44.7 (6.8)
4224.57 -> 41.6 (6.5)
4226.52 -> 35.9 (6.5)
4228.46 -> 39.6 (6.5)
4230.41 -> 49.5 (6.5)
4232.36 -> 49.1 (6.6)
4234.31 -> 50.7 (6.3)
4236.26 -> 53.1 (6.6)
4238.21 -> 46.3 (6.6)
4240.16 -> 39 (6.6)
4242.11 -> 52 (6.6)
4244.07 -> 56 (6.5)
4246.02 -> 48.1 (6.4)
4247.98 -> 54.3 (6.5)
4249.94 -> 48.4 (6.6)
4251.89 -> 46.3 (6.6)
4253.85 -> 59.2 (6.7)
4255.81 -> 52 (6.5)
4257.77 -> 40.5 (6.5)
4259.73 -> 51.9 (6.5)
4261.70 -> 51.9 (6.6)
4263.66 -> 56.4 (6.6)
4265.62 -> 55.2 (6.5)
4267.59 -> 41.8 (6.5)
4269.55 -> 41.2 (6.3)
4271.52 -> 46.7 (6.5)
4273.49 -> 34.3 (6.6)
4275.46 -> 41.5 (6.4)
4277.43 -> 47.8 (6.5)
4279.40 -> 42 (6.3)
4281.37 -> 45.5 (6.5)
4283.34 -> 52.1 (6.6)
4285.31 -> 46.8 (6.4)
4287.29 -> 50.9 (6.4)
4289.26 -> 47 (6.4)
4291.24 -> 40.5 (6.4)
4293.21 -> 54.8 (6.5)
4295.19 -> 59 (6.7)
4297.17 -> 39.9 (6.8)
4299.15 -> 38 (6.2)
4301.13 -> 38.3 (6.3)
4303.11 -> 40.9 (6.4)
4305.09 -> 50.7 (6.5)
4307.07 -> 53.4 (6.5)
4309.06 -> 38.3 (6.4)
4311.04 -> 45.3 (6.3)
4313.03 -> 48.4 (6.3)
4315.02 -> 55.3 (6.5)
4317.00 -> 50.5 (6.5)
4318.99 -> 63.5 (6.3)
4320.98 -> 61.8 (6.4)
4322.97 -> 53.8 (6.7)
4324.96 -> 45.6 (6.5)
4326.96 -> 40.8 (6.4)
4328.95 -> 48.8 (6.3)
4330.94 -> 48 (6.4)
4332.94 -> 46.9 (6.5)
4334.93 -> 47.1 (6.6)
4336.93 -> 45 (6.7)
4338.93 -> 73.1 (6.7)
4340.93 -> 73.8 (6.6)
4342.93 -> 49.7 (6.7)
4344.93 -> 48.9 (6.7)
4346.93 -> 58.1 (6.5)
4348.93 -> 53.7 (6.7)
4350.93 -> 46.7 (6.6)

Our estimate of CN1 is 0.05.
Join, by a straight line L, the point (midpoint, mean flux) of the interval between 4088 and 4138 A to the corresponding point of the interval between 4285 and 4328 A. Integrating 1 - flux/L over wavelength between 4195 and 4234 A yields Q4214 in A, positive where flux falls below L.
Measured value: 1.8 A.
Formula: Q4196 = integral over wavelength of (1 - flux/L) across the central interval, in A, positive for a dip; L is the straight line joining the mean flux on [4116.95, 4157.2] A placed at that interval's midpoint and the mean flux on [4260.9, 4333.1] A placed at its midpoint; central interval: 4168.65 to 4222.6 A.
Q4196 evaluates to 1.43 A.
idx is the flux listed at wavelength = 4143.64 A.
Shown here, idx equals 48.6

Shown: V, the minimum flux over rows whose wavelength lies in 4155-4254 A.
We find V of 35.9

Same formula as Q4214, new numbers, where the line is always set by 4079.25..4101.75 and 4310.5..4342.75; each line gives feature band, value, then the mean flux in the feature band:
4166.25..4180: 1.50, 44.2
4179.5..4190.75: 0.72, 46.7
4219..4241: 2.00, 46.3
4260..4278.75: 1.92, 46.4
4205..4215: 1.04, 45.2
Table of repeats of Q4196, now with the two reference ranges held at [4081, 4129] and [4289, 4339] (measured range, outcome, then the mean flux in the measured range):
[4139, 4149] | 0.1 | 47.2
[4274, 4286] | 0.7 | 45.5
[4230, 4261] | -1.0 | 49.8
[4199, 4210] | 1.2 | 42.6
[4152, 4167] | 0.8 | 45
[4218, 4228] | 0.4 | 46.3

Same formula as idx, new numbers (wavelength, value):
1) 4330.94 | 48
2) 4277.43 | 47.8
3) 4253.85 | 59.2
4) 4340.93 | 73.8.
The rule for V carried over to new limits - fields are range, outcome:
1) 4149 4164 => 39.6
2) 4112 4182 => 32.8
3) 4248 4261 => 40.5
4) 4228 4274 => 34.3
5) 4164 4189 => 39.3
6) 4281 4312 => 38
